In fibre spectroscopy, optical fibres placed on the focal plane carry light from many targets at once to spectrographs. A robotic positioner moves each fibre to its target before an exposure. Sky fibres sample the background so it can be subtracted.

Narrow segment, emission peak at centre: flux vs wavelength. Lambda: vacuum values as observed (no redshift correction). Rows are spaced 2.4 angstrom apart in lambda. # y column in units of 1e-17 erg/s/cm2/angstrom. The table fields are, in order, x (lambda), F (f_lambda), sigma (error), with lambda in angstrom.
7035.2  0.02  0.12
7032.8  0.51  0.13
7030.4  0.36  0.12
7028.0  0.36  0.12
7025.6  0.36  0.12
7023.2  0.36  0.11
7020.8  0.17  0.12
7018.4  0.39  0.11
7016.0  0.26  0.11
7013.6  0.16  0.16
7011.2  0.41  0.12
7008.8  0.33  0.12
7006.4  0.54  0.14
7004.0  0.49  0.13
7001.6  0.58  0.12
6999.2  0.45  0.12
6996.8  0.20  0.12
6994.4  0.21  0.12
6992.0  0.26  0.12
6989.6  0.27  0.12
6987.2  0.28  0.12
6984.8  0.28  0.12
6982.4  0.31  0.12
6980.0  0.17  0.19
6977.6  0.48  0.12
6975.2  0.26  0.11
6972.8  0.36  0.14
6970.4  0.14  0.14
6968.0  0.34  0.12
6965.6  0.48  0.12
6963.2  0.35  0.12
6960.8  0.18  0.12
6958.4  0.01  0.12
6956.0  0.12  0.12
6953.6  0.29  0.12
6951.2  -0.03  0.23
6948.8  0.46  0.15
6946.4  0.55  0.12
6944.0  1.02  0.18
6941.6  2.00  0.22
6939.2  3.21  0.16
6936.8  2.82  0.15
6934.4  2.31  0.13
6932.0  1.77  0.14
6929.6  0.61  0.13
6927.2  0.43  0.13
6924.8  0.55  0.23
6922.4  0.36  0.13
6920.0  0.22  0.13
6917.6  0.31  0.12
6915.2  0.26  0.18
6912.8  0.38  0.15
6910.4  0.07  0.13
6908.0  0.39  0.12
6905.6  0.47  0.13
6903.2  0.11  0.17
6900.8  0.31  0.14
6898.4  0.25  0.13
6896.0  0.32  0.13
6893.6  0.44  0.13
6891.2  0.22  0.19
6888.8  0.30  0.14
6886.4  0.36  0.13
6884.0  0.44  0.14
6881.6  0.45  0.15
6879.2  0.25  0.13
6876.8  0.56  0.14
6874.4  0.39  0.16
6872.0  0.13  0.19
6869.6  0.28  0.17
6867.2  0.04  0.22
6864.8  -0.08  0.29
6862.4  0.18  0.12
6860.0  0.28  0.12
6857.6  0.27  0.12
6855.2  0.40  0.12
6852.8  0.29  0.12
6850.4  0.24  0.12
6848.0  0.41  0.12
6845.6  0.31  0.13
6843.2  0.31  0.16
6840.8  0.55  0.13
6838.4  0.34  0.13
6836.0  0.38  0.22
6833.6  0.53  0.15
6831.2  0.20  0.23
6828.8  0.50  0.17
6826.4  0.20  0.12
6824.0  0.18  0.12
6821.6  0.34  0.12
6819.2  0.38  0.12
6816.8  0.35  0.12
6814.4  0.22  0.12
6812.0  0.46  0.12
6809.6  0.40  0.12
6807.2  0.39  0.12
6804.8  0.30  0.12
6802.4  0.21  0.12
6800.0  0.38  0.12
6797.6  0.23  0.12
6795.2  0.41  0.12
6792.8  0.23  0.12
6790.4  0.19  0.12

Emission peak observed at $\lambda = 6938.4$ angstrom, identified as [O II]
